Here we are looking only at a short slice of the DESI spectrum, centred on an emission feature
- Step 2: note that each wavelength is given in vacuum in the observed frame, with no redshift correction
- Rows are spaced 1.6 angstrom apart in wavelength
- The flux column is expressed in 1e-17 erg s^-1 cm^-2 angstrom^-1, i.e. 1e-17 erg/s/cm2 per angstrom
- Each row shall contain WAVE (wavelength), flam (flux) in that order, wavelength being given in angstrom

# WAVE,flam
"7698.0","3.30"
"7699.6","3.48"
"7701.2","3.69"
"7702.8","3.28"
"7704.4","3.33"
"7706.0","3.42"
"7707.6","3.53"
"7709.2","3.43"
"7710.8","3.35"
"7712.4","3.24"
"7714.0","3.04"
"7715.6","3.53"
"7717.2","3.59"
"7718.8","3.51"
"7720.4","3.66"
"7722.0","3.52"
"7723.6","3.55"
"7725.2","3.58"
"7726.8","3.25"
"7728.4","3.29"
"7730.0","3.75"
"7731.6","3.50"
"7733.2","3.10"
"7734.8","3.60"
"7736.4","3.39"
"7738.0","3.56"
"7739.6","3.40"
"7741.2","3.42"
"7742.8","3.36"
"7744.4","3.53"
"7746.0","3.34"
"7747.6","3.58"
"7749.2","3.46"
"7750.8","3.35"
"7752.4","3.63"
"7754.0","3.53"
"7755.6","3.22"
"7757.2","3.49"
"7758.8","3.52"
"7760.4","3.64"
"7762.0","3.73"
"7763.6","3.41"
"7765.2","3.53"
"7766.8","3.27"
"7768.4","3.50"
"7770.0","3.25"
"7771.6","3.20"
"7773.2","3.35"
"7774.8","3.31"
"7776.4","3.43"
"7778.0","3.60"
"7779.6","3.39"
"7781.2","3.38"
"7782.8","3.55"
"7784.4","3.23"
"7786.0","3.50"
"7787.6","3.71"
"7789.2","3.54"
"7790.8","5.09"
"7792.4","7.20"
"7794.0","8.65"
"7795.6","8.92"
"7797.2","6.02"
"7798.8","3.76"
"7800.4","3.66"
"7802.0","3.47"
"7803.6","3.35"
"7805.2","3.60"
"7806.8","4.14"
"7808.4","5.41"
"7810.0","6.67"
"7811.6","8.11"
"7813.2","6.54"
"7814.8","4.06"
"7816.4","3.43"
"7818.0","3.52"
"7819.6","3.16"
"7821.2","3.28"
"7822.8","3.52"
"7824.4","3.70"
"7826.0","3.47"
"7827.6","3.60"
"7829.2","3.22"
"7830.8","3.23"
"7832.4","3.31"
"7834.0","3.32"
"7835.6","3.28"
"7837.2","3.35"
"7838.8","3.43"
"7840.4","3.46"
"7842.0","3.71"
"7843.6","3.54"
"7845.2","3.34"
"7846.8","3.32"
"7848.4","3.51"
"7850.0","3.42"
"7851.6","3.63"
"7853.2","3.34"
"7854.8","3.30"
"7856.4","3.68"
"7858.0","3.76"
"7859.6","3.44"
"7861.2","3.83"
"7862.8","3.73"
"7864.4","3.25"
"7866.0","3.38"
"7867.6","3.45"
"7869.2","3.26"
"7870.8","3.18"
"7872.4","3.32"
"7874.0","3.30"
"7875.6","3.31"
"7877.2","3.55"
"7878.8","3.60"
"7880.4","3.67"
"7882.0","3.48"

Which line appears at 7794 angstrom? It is [S II]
